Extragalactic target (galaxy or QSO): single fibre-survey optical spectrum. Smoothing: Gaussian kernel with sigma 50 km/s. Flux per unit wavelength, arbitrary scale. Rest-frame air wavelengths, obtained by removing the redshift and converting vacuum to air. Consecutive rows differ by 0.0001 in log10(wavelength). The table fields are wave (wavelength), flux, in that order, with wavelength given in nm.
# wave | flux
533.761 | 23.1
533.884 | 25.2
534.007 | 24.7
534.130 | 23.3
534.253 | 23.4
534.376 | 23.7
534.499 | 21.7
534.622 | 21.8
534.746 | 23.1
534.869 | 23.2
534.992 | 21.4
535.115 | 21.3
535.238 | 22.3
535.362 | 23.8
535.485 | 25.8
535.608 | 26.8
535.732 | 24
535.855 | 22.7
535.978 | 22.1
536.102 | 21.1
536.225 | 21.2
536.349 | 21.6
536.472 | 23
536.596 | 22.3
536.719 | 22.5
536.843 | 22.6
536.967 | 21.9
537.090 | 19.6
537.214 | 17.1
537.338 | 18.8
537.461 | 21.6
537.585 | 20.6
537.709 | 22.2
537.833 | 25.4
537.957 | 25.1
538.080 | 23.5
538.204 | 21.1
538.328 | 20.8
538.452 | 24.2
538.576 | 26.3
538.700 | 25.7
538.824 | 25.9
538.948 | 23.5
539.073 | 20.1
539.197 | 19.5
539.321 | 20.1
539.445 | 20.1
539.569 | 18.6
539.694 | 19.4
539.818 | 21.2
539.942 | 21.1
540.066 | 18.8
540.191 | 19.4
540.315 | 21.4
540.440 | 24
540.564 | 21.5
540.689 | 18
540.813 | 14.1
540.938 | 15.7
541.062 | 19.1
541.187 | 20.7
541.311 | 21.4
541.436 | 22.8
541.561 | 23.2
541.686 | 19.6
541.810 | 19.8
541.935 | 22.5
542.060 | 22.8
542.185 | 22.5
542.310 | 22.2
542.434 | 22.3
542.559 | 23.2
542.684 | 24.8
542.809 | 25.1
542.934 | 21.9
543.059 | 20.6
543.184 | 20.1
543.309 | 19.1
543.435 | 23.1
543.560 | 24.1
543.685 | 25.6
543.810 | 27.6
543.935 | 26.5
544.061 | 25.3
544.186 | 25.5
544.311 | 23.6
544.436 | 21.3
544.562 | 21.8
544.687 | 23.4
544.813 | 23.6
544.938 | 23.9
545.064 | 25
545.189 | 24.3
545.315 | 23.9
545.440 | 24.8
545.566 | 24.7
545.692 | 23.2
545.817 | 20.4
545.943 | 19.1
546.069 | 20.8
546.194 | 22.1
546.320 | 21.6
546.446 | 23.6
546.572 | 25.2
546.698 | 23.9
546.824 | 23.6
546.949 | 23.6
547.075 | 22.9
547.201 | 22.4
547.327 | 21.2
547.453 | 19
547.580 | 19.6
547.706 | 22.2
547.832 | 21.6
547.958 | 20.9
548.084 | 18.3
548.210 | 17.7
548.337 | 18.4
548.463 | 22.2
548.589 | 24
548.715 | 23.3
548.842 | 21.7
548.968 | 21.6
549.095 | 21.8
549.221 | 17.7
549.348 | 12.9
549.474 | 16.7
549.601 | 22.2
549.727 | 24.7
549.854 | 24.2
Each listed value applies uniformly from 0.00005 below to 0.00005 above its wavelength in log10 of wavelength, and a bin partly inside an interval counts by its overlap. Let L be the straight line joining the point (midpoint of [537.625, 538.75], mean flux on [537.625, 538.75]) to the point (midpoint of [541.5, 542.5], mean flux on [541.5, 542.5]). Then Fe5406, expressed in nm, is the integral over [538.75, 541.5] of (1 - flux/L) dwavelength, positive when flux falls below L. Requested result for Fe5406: 0.30 nm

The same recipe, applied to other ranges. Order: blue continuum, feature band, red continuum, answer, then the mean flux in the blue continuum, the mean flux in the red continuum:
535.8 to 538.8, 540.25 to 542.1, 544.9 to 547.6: 0.17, 22.3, 22.7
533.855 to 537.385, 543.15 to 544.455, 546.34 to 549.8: -0.14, 22.5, 21.2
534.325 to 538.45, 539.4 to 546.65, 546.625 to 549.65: -0.22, 22.3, 20.8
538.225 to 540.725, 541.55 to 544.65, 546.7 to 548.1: -0.20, 21.5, 21.6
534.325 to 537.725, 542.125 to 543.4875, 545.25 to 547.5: 0.01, 22.1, 22.6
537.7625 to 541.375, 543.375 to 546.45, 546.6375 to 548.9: -0.31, 21.2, 21.5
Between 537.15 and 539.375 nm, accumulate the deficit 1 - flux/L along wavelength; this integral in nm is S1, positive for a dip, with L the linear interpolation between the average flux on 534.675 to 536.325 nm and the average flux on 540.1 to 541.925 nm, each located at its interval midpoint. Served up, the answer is -0.08 nm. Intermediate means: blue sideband 22.9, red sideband 20.1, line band 22.3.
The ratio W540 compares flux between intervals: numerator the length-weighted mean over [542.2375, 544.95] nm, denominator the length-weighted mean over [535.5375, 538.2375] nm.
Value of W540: 1.06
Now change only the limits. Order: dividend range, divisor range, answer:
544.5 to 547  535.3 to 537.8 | 1.05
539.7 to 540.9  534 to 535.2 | 0.88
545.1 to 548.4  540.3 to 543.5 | 1.03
